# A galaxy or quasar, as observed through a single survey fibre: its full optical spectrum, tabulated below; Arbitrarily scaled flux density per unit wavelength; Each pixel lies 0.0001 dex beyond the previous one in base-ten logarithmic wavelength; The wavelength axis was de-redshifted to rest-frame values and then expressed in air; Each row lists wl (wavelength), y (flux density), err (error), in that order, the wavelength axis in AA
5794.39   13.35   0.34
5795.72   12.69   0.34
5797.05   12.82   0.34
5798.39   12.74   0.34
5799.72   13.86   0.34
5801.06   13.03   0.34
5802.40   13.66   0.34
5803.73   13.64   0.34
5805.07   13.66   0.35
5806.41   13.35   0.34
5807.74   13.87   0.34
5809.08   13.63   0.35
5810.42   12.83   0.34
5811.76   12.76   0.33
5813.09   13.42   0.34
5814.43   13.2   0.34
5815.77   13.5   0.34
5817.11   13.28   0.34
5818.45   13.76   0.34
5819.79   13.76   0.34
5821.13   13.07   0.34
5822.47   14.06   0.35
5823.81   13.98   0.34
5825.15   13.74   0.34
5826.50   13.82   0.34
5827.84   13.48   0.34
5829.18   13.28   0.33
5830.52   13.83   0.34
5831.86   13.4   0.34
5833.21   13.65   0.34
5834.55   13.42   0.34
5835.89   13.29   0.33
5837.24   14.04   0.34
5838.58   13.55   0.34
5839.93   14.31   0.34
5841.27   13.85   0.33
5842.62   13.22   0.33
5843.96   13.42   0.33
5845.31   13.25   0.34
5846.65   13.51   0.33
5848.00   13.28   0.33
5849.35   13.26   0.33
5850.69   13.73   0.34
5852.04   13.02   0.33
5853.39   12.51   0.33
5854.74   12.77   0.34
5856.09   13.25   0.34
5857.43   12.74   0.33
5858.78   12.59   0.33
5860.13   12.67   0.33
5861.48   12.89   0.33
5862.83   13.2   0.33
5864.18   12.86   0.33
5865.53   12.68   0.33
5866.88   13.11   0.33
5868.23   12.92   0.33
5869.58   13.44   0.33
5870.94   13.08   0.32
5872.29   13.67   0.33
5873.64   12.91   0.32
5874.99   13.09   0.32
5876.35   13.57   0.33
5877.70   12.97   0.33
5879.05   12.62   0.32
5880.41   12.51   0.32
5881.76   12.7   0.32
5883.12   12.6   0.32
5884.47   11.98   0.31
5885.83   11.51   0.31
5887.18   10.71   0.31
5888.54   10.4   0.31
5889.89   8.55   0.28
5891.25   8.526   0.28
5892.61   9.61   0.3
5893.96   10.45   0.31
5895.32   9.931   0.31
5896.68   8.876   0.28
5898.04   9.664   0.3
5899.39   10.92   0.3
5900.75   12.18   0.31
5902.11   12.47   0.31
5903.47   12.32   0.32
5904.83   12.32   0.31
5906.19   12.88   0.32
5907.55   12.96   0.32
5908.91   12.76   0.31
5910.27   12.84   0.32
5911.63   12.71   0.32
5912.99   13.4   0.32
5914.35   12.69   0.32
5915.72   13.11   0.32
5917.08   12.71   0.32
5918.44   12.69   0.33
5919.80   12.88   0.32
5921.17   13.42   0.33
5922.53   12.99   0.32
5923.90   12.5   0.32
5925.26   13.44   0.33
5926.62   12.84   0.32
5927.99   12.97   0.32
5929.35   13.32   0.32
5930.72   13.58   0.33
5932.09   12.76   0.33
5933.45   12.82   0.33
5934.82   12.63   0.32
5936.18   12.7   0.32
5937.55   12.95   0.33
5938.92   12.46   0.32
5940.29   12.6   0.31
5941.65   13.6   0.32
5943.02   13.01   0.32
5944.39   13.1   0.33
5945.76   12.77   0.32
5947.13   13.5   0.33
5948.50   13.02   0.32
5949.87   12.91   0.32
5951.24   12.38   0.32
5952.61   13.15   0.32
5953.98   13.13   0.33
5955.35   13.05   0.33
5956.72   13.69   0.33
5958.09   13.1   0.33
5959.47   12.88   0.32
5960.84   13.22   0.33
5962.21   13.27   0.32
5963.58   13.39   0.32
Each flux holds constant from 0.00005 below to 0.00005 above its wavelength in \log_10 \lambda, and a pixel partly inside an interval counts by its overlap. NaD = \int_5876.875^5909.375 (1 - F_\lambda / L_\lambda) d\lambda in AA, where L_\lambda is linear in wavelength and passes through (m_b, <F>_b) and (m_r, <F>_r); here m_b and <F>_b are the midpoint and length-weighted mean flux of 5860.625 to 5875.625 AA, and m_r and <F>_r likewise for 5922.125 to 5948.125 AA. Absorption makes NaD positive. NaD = 4.20 AA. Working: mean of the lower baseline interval 13.1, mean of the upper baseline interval 13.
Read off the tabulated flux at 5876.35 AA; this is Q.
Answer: 13.57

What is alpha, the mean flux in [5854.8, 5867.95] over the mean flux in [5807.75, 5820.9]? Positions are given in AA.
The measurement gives 0.96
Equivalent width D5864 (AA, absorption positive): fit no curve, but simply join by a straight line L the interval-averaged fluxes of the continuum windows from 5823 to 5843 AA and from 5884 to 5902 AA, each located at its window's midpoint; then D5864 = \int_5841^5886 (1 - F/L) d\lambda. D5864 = -4.0 AA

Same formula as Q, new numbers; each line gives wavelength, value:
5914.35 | 12.69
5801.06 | 13.03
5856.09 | 13.25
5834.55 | 13.42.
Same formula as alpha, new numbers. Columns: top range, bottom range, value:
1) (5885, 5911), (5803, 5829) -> 0.82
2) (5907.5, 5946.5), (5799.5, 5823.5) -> 0.96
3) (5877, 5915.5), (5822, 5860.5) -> 0.86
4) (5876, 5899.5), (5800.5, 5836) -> 0.81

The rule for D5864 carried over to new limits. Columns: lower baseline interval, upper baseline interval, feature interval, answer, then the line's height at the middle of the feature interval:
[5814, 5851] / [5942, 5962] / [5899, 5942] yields 1.3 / 13.2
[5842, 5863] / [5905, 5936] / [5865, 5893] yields 2.0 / 13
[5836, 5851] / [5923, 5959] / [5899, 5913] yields 0.7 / 13.2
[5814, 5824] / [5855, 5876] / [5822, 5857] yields -0.4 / 13.3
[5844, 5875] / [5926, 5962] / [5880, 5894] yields 2.4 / 13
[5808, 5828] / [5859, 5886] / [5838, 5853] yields -0.3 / 13.2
